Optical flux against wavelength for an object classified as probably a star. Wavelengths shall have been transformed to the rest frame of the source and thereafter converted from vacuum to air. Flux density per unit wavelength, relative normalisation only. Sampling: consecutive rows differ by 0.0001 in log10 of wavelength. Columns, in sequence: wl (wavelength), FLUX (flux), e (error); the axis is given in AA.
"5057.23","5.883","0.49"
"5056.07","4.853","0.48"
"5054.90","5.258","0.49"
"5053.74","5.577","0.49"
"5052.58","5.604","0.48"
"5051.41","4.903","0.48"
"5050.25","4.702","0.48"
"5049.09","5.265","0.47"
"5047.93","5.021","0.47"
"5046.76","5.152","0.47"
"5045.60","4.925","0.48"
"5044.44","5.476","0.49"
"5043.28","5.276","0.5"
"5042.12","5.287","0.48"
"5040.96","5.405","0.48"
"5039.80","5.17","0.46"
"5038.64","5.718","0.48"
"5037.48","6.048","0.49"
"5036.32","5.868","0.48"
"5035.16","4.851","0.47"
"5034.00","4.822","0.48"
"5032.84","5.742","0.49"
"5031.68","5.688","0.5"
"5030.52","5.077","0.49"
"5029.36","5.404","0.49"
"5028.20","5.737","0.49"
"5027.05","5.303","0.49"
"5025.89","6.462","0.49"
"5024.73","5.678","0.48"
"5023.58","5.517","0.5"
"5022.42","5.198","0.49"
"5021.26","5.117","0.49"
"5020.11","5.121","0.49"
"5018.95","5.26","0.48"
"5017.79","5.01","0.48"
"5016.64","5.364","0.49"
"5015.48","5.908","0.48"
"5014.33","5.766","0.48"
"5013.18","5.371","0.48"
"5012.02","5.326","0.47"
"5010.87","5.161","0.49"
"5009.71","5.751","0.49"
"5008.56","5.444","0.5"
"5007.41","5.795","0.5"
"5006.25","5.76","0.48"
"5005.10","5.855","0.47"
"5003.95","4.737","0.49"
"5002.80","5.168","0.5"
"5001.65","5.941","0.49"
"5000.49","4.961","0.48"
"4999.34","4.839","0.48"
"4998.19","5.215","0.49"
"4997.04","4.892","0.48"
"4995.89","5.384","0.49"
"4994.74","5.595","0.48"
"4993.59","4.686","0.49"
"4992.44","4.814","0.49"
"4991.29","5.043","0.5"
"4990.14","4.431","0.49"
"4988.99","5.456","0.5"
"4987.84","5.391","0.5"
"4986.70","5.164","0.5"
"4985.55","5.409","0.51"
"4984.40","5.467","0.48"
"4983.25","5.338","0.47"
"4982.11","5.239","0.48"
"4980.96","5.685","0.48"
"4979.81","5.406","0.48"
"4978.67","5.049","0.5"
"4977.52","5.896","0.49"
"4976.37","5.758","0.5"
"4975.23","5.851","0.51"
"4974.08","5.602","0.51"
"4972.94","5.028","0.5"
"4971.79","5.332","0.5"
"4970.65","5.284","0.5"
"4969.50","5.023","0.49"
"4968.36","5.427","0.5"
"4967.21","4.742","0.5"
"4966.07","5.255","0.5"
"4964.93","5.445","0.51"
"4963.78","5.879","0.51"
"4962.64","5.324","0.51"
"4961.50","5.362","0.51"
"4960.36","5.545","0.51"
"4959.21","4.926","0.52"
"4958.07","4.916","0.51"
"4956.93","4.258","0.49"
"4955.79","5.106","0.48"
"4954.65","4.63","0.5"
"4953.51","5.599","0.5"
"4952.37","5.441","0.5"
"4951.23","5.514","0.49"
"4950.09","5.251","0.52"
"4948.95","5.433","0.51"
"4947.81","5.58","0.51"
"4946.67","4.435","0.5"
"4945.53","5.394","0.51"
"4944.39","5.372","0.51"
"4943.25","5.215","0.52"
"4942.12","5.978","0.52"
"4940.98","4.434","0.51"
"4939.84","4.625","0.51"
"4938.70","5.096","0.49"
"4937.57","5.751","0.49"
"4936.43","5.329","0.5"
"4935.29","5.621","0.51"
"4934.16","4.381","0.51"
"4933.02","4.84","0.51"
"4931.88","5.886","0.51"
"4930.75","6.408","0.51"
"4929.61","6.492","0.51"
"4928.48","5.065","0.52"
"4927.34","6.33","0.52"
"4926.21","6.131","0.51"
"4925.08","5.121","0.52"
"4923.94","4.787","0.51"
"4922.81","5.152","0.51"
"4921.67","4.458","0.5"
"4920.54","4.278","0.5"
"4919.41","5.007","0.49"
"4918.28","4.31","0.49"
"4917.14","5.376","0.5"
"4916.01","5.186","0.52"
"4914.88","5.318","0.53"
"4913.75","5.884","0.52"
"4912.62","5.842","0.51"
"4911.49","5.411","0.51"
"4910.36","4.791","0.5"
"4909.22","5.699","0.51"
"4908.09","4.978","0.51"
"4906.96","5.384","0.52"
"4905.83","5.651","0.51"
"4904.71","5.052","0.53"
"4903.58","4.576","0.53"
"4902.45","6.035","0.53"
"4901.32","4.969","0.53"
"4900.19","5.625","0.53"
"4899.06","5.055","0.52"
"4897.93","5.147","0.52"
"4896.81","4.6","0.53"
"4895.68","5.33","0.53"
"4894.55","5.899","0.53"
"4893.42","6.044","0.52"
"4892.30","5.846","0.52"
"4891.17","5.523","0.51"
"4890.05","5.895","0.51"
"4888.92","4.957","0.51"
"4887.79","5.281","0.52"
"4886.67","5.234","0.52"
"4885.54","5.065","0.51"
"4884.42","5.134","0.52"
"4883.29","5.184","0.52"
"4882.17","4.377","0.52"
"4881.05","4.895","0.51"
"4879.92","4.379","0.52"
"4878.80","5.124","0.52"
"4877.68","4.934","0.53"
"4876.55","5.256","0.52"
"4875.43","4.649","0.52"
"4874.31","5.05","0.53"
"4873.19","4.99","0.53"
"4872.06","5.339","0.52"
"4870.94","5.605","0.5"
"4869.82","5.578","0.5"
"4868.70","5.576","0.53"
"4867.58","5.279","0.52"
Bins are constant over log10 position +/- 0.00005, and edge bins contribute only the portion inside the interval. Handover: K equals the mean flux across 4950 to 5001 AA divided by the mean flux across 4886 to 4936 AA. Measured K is 0.98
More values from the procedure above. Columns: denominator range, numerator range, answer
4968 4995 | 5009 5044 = 1.03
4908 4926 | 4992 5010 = 1.03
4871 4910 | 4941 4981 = 1.02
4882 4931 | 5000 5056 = 1.01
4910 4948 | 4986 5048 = 1.01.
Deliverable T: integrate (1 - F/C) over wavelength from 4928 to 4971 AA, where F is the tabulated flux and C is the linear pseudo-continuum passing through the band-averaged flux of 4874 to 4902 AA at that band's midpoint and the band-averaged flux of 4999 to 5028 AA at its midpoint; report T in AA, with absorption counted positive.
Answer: 0.3 AA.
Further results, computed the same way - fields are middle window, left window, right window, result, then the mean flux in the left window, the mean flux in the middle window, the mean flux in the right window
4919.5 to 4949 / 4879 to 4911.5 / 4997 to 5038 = 0.1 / 5.24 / 5.28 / 5.43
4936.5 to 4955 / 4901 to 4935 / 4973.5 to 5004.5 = 0.2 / 5.3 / 5.24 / 5.28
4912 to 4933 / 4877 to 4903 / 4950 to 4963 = -0.7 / 5.24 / 5.38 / 5.15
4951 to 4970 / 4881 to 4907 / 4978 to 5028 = 0.5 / 5.29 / 5.2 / 5.34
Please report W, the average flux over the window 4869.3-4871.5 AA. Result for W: 5.6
